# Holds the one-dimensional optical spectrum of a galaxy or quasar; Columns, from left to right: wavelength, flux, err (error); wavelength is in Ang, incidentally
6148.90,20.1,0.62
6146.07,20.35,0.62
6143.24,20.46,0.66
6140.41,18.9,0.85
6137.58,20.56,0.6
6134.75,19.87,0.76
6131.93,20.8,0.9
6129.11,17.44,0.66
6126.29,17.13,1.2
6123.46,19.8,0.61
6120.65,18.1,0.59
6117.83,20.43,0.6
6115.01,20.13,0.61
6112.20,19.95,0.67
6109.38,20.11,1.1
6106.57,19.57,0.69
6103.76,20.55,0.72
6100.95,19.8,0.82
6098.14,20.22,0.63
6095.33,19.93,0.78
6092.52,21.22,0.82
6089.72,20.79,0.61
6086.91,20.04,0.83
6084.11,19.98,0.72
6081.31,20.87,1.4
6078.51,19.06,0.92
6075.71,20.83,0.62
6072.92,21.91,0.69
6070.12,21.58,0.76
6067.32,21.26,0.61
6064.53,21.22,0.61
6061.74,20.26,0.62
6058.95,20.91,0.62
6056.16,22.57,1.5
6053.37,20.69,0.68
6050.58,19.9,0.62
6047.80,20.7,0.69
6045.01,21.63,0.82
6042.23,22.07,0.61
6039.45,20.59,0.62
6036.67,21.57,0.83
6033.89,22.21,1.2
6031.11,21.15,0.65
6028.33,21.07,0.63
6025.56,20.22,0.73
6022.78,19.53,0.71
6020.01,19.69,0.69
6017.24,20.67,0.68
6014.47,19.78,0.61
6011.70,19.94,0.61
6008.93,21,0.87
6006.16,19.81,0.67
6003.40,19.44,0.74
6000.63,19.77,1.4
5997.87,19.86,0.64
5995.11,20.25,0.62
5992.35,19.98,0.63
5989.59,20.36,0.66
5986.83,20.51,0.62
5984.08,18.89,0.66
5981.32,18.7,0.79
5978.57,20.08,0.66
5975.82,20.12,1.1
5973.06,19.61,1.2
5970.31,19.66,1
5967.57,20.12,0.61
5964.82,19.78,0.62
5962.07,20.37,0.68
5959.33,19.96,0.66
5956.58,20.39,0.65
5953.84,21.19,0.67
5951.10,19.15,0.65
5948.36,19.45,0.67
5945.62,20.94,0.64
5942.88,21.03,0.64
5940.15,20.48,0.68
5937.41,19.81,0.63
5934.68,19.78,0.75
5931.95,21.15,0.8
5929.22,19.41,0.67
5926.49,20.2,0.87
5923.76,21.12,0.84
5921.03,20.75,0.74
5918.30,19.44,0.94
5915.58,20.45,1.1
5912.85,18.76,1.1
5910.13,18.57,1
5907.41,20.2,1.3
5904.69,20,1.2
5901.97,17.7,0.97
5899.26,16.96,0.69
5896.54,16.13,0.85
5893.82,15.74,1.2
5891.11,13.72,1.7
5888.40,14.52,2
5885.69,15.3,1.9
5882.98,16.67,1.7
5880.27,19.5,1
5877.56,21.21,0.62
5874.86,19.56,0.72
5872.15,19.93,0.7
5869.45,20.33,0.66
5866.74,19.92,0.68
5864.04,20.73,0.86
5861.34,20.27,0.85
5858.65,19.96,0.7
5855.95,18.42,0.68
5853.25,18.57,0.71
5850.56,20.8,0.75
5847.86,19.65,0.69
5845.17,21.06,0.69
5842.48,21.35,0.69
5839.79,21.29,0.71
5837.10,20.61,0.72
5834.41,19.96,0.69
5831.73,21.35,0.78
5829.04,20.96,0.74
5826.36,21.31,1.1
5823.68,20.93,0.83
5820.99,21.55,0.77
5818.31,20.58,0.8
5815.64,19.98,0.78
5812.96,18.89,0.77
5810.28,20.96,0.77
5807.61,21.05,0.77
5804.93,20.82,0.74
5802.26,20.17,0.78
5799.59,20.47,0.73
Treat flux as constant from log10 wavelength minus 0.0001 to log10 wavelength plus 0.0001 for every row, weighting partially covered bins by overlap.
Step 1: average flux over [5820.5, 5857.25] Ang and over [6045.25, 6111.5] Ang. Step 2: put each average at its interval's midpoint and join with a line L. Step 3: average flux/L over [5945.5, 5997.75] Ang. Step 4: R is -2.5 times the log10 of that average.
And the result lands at 0.03 mag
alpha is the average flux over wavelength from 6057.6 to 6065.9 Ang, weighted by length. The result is 20.8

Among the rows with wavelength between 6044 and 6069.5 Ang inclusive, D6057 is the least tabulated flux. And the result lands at 19.9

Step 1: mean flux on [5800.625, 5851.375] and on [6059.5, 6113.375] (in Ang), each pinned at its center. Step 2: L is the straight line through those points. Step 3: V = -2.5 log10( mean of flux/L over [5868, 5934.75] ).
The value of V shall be 0.109 mag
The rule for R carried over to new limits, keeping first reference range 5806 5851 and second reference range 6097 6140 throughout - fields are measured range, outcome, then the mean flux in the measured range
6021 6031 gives -0.02 mag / 20.4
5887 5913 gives 0.19 mag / 17.2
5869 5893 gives 0.16 mag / 17.7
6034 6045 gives -0.09 mag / 21.5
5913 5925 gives 0.01 mag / 20.2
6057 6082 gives -0.06 mag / 20.9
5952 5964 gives -0.01 mag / 20.4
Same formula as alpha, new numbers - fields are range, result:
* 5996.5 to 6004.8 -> 19.7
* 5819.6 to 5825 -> 21.2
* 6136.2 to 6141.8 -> 19.7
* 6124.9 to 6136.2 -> 18.8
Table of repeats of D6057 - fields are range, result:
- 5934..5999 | 18.7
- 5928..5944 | 19.41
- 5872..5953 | 13.72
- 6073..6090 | 19.06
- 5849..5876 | 18.42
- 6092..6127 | 17.13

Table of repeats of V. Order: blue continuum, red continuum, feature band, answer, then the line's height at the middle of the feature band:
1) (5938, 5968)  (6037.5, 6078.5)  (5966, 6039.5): 0.03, 20.6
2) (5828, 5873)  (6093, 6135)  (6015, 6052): -0.05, 19.8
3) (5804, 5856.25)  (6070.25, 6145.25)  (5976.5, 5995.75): 0.02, 20.2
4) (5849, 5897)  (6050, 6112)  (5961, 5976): -0.03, 19.4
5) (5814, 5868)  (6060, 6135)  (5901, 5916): 0.06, 20.4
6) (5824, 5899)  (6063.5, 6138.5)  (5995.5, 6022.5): -0.01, 19.8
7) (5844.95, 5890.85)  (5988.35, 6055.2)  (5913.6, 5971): -0.03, 19.7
